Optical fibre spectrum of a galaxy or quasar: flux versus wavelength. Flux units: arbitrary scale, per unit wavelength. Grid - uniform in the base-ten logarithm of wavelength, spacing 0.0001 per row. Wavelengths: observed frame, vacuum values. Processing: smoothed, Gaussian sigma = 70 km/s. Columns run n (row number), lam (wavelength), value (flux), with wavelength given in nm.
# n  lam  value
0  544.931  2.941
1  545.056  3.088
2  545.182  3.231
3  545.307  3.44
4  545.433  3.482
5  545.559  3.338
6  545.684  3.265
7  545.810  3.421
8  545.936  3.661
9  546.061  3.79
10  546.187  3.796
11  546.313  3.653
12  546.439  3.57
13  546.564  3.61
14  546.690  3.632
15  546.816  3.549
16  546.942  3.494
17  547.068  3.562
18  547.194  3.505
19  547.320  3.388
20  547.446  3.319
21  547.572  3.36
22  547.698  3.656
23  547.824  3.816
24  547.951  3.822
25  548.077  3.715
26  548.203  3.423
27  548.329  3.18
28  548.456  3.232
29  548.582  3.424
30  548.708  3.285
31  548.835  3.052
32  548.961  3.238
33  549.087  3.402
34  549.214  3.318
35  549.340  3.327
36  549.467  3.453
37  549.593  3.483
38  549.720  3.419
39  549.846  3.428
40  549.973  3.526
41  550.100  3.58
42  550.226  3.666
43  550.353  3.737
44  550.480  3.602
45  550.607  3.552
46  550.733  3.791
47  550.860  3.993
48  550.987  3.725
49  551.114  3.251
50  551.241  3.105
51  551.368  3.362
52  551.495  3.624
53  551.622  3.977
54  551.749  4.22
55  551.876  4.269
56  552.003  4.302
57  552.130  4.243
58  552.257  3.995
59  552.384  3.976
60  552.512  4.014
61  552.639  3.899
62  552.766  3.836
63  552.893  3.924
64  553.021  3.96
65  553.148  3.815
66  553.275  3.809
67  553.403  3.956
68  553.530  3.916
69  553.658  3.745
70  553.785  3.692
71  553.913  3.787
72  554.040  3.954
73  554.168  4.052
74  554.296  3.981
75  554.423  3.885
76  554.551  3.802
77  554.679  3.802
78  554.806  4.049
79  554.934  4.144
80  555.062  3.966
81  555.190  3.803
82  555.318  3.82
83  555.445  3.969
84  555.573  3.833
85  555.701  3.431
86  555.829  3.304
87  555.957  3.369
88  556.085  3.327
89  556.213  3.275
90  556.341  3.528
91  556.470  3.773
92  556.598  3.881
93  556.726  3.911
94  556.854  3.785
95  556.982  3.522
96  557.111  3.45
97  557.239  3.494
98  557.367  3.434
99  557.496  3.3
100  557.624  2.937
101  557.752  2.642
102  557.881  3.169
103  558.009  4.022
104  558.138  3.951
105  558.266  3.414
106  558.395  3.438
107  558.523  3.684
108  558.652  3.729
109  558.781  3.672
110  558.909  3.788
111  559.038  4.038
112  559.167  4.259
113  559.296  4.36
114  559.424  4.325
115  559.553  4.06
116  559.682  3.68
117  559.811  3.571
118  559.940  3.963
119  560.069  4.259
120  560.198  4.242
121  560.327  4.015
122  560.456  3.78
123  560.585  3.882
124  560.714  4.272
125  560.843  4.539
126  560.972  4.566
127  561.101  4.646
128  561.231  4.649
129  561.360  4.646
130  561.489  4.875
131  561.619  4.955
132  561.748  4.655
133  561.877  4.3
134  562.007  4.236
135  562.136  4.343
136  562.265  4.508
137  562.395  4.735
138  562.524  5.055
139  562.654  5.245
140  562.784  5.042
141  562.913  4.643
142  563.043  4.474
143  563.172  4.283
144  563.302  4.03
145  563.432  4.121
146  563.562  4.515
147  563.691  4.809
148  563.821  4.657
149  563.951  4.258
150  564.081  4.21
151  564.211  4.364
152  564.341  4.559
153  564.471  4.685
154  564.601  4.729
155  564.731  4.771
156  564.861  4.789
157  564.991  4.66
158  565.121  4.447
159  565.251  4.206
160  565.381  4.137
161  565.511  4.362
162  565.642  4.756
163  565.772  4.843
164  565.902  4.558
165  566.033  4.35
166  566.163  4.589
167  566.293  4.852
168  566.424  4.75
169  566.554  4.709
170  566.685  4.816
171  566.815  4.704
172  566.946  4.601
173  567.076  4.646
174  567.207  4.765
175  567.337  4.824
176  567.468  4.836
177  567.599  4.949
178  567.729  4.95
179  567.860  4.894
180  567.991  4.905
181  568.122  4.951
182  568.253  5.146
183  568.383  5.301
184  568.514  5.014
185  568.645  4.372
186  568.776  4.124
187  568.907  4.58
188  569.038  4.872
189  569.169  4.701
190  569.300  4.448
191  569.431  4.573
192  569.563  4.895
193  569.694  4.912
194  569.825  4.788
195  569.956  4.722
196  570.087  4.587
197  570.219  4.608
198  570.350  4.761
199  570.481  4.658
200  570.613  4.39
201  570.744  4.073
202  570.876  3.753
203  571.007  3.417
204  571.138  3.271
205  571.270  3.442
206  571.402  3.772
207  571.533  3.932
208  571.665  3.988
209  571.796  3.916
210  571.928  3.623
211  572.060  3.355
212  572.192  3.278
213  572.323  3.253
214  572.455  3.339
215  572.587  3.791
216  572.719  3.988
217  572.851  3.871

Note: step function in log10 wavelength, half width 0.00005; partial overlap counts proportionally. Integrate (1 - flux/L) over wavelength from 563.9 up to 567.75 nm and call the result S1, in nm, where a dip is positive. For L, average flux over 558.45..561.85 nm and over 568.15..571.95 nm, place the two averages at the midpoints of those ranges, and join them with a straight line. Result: -0.28 nm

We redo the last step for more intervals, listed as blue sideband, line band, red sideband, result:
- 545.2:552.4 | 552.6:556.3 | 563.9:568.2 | 0.123 nm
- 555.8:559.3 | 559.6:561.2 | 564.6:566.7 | -0.077 nm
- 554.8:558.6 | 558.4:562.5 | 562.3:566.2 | -0.159 nm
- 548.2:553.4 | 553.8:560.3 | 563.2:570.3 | 0.486 nm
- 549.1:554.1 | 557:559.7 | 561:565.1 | 0.376 nm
